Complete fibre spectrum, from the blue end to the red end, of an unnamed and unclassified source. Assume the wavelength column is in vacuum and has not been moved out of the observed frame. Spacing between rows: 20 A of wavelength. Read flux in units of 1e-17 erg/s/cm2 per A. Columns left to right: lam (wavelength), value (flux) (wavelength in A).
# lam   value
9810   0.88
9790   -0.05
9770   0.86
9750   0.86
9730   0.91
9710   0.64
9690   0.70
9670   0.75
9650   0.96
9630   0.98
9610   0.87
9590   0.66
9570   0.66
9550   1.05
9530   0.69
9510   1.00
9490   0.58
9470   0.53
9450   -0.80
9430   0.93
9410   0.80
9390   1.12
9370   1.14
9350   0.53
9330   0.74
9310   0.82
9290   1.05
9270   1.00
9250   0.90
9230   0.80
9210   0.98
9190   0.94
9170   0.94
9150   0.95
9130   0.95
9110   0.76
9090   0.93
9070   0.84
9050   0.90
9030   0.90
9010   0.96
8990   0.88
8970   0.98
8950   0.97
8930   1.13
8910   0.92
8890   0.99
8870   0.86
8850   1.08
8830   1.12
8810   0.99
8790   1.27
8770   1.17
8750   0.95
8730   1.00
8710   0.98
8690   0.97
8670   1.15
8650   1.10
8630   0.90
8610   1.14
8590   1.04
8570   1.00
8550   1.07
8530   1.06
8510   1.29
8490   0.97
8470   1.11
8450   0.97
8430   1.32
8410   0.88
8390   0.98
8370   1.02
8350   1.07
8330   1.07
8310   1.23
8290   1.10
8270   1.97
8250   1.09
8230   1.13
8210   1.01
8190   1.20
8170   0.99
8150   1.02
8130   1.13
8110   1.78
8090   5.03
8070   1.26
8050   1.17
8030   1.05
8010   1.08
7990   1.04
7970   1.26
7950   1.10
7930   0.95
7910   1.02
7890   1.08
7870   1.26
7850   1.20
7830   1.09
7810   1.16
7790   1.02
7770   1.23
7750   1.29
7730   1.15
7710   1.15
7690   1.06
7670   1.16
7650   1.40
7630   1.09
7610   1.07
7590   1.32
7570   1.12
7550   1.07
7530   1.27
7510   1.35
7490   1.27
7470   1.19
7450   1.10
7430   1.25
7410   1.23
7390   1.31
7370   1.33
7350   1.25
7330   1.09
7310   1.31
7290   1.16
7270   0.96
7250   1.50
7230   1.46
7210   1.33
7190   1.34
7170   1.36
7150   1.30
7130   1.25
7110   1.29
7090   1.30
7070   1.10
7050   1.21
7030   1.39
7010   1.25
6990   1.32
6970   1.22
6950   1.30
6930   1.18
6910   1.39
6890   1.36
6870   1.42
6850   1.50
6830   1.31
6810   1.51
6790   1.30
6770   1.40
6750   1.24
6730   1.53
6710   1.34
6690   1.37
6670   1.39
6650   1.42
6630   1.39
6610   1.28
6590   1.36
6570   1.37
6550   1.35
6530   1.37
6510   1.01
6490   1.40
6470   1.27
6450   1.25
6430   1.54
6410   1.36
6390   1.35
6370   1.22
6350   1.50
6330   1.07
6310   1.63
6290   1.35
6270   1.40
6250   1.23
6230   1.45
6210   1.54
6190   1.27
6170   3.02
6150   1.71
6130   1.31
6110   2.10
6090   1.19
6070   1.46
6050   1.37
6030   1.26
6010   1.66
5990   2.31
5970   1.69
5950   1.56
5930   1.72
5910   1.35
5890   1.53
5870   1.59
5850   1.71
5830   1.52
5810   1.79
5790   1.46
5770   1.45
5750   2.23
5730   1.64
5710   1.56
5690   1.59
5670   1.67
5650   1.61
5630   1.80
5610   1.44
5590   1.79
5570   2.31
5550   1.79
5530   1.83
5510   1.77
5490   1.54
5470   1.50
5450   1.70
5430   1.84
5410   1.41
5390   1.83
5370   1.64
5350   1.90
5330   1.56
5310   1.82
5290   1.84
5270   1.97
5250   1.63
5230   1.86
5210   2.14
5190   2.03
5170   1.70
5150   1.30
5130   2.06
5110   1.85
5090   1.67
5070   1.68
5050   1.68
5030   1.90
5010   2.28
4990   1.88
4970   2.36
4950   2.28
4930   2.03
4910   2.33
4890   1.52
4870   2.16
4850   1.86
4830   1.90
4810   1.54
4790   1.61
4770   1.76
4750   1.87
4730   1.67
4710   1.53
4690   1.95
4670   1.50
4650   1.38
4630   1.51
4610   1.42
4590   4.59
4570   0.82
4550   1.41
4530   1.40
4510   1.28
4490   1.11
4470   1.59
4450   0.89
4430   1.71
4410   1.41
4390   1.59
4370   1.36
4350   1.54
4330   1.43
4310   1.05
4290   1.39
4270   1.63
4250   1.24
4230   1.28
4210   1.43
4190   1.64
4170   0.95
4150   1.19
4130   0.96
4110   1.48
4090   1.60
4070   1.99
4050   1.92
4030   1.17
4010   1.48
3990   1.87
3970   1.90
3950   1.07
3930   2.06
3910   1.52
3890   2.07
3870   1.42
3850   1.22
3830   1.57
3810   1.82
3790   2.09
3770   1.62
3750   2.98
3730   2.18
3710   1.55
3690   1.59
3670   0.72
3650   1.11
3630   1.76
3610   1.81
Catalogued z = 0.231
